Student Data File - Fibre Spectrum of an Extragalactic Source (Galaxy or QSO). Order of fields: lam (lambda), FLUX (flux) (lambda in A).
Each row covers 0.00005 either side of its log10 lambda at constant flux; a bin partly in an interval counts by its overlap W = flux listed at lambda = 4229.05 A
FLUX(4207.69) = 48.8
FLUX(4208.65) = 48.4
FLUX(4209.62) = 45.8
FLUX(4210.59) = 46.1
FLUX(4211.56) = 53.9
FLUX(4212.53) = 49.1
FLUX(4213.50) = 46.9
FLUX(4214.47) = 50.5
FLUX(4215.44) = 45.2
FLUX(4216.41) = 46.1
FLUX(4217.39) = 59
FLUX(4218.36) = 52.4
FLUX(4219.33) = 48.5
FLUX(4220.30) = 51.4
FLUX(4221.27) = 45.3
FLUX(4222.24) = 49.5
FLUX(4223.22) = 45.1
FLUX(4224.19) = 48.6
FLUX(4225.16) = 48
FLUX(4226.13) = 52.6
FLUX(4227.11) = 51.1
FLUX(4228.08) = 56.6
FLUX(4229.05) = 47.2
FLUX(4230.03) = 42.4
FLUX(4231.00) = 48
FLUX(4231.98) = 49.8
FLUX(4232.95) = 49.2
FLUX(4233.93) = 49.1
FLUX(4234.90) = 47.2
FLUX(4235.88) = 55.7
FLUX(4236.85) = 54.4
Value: 47.2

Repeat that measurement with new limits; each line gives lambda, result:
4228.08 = 56.6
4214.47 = 50.5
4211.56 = 53.9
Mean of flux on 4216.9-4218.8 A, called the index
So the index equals 55.7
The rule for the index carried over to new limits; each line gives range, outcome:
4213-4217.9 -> 49.5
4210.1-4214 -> 49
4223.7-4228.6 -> 51.4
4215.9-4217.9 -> 52.3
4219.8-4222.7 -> 48.8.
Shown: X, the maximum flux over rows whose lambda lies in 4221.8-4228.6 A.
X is 56.6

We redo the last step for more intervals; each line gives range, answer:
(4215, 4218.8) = 59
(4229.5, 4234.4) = 49.8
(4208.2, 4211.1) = 48.4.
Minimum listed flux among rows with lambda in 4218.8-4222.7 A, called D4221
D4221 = 45.3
